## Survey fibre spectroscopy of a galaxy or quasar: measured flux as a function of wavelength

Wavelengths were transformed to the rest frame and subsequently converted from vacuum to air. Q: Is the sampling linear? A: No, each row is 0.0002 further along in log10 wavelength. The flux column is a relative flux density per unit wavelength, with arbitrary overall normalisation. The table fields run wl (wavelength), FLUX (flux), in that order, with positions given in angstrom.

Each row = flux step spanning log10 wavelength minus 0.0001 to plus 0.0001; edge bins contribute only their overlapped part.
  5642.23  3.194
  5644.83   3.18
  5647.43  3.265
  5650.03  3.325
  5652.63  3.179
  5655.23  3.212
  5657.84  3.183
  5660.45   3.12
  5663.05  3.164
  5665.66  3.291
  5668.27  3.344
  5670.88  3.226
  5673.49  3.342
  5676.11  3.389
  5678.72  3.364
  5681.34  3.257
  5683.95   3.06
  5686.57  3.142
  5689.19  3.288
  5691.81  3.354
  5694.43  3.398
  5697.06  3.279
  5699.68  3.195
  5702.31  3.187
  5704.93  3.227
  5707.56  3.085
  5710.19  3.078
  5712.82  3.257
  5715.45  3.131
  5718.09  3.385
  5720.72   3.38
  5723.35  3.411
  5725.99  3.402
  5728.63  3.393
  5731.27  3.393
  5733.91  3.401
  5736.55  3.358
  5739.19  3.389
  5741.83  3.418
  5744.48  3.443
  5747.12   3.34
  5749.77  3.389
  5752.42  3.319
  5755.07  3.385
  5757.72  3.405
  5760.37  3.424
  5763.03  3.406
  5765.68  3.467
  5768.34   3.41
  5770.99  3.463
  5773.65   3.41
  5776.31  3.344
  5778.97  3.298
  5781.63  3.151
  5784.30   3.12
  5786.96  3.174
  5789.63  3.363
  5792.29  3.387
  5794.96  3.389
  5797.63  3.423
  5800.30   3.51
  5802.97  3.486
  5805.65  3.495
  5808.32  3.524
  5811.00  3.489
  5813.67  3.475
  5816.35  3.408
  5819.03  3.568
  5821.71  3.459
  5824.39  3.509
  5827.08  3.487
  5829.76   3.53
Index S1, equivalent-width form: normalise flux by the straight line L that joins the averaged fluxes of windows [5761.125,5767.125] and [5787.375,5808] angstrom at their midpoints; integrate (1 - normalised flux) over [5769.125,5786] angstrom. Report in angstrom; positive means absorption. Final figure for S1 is 0.6 angstrom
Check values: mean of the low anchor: 3.43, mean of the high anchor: 3.43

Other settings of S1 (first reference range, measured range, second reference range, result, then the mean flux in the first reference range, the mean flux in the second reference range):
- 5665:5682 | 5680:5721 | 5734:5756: 1.4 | 3.32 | 3.38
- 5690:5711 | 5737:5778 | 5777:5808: -1.2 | 3.23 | 3.35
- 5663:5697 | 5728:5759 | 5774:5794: -1.0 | 3.28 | 3.27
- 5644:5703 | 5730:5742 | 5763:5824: -0.2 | 3.25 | 3.4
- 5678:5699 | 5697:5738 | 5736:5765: 0.5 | 3.26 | 3.39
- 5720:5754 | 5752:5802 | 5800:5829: 1.1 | 3.39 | 3.49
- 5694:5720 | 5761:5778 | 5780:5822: -0.4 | 3.22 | 3.4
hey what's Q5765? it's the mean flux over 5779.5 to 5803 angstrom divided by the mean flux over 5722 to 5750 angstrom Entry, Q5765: 0.98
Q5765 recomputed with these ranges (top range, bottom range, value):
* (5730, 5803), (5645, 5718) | 1.04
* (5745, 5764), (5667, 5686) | 1.03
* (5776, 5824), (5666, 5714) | 1.05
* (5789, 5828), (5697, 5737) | 1.06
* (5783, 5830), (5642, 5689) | 1.06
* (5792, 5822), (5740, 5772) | 1.02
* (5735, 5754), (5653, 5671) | 1.05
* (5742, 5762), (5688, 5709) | 1.04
